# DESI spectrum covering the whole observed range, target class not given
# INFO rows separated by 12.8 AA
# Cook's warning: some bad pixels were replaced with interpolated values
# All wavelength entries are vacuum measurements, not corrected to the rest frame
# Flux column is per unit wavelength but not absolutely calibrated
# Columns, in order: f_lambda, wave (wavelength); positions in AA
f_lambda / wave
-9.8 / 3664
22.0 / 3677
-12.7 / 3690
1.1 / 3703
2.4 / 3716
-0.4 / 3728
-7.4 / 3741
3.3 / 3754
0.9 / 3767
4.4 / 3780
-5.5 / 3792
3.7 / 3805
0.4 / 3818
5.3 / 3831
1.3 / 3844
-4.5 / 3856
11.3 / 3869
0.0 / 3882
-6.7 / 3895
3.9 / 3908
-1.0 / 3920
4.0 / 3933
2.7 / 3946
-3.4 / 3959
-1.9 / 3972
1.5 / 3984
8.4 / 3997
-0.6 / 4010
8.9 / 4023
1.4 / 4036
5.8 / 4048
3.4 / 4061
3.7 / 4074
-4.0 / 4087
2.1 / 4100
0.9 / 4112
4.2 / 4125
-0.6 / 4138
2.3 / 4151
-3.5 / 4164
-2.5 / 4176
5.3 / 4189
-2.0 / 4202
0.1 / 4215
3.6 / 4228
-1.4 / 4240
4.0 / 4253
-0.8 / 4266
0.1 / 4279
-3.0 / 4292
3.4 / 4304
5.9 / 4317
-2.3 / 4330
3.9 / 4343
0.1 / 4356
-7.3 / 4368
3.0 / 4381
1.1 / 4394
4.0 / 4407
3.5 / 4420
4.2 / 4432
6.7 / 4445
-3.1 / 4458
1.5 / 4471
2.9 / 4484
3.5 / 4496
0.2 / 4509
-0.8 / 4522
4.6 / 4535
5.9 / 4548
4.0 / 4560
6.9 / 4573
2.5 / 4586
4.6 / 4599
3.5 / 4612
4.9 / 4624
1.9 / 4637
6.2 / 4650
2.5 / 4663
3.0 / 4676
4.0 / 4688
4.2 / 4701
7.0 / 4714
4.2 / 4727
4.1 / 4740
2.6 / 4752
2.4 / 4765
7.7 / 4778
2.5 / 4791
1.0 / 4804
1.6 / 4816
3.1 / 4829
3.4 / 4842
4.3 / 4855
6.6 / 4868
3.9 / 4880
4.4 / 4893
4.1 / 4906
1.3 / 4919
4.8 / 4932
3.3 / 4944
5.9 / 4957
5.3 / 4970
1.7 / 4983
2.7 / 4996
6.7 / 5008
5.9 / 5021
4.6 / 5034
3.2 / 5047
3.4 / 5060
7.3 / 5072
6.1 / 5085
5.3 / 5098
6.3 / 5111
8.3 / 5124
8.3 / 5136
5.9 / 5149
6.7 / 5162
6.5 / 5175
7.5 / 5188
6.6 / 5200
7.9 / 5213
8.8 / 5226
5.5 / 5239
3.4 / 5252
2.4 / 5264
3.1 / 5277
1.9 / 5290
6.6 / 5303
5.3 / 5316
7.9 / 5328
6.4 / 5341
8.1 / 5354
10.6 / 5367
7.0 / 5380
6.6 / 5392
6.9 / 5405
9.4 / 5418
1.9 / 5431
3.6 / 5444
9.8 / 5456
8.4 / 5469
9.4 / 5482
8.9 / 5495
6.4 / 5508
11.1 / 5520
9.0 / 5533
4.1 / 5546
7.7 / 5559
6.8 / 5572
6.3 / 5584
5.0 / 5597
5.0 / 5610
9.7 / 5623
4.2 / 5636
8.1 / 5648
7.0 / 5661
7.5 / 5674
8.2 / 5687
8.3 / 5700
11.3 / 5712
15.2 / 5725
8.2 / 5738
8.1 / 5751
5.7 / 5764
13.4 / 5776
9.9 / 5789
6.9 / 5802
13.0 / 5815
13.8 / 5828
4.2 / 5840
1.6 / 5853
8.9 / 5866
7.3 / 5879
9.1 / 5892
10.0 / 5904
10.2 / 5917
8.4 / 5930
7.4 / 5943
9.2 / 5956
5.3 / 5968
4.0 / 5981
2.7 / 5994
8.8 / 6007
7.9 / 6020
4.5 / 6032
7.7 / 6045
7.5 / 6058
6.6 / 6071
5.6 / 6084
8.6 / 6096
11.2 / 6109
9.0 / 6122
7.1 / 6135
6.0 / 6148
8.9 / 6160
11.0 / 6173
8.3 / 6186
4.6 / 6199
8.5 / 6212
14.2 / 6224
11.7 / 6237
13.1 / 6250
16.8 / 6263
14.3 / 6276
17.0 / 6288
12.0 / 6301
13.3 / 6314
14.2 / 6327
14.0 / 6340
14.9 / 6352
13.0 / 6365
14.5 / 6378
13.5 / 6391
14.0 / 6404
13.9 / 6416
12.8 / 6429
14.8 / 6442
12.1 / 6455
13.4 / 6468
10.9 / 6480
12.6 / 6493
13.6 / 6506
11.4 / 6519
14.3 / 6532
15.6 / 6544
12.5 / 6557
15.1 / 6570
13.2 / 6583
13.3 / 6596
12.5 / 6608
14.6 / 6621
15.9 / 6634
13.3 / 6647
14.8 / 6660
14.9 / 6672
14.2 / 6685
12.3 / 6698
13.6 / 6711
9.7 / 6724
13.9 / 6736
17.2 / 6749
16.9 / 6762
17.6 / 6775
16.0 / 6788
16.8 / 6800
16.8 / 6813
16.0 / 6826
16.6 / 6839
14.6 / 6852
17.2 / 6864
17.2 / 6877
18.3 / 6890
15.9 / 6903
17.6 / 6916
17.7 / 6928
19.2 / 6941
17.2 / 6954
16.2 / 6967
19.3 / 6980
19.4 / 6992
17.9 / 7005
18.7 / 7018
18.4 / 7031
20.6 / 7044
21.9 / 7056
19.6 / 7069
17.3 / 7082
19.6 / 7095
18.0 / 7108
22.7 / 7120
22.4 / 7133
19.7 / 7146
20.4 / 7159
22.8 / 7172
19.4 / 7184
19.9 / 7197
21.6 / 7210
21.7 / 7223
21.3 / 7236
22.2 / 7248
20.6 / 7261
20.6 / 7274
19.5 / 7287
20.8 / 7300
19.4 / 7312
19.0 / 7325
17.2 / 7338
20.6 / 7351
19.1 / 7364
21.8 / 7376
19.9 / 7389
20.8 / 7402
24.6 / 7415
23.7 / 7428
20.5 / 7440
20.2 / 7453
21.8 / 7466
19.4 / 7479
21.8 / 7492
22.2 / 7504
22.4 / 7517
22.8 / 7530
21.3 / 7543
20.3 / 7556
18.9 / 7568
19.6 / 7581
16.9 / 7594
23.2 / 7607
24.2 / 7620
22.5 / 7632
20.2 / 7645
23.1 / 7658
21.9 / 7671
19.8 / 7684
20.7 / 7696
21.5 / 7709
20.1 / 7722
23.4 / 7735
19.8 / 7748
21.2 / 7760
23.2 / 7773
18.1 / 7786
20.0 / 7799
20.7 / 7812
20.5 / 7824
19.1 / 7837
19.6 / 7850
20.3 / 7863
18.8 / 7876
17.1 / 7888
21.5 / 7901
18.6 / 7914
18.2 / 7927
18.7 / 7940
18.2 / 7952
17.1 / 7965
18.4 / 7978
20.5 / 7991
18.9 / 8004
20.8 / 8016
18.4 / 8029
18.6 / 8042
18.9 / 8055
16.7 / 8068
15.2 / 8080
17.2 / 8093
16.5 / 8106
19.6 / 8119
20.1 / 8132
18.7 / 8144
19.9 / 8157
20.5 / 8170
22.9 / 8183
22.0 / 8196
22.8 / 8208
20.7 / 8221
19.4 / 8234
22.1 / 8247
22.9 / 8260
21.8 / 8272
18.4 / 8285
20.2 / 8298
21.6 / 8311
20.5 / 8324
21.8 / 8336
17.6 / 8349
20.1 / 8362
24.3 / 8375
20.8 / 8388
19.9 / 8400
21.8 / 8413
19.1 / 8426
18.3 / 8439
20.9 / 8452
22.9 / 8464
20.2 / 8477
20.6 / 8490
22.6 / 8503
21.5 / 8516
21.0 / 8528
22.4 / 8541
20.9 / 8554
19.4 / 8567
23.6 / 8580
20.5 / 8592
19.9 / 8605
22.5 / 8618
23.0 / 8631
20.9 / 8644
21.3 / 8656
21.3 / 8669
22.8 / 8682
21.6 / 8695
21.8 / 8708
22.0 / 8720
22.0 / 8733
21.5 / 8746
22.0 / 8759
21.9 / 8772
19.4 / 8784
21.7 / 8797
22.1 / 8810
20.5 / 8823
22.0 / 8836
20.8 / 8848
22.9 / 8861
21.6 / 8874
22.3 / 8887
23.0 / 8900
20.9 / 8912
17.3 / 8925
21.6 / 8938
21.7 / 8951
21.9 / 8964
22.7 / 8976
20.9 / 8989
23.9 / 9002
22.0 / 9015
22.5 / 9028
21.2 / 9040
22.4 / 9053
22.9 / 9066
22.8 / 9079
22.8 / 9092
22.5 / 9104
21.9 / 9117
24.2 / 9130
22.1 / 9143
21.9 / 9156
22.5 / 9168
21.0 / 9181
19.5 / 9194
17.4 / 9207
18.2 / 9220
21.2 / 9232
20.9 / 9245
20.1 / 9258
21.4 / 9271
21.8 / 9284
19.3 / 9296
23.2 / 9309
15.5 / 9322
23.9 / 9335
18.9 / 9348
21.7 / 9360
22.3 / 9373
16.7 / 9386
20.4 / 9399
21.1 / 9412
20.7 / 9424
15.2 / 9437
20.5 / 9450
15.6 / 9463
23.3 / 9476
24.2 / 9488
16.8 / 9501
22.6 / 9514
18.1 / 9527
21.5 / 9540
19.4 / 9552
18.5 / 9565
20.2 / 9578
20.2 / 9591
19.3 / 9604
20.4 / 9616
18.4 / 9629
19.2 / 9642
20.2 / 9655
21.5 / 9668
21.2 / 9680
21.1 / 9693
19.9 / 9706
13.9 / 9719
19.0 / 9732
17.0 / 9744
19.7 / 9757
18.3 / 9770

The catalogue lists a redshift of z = 0.56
